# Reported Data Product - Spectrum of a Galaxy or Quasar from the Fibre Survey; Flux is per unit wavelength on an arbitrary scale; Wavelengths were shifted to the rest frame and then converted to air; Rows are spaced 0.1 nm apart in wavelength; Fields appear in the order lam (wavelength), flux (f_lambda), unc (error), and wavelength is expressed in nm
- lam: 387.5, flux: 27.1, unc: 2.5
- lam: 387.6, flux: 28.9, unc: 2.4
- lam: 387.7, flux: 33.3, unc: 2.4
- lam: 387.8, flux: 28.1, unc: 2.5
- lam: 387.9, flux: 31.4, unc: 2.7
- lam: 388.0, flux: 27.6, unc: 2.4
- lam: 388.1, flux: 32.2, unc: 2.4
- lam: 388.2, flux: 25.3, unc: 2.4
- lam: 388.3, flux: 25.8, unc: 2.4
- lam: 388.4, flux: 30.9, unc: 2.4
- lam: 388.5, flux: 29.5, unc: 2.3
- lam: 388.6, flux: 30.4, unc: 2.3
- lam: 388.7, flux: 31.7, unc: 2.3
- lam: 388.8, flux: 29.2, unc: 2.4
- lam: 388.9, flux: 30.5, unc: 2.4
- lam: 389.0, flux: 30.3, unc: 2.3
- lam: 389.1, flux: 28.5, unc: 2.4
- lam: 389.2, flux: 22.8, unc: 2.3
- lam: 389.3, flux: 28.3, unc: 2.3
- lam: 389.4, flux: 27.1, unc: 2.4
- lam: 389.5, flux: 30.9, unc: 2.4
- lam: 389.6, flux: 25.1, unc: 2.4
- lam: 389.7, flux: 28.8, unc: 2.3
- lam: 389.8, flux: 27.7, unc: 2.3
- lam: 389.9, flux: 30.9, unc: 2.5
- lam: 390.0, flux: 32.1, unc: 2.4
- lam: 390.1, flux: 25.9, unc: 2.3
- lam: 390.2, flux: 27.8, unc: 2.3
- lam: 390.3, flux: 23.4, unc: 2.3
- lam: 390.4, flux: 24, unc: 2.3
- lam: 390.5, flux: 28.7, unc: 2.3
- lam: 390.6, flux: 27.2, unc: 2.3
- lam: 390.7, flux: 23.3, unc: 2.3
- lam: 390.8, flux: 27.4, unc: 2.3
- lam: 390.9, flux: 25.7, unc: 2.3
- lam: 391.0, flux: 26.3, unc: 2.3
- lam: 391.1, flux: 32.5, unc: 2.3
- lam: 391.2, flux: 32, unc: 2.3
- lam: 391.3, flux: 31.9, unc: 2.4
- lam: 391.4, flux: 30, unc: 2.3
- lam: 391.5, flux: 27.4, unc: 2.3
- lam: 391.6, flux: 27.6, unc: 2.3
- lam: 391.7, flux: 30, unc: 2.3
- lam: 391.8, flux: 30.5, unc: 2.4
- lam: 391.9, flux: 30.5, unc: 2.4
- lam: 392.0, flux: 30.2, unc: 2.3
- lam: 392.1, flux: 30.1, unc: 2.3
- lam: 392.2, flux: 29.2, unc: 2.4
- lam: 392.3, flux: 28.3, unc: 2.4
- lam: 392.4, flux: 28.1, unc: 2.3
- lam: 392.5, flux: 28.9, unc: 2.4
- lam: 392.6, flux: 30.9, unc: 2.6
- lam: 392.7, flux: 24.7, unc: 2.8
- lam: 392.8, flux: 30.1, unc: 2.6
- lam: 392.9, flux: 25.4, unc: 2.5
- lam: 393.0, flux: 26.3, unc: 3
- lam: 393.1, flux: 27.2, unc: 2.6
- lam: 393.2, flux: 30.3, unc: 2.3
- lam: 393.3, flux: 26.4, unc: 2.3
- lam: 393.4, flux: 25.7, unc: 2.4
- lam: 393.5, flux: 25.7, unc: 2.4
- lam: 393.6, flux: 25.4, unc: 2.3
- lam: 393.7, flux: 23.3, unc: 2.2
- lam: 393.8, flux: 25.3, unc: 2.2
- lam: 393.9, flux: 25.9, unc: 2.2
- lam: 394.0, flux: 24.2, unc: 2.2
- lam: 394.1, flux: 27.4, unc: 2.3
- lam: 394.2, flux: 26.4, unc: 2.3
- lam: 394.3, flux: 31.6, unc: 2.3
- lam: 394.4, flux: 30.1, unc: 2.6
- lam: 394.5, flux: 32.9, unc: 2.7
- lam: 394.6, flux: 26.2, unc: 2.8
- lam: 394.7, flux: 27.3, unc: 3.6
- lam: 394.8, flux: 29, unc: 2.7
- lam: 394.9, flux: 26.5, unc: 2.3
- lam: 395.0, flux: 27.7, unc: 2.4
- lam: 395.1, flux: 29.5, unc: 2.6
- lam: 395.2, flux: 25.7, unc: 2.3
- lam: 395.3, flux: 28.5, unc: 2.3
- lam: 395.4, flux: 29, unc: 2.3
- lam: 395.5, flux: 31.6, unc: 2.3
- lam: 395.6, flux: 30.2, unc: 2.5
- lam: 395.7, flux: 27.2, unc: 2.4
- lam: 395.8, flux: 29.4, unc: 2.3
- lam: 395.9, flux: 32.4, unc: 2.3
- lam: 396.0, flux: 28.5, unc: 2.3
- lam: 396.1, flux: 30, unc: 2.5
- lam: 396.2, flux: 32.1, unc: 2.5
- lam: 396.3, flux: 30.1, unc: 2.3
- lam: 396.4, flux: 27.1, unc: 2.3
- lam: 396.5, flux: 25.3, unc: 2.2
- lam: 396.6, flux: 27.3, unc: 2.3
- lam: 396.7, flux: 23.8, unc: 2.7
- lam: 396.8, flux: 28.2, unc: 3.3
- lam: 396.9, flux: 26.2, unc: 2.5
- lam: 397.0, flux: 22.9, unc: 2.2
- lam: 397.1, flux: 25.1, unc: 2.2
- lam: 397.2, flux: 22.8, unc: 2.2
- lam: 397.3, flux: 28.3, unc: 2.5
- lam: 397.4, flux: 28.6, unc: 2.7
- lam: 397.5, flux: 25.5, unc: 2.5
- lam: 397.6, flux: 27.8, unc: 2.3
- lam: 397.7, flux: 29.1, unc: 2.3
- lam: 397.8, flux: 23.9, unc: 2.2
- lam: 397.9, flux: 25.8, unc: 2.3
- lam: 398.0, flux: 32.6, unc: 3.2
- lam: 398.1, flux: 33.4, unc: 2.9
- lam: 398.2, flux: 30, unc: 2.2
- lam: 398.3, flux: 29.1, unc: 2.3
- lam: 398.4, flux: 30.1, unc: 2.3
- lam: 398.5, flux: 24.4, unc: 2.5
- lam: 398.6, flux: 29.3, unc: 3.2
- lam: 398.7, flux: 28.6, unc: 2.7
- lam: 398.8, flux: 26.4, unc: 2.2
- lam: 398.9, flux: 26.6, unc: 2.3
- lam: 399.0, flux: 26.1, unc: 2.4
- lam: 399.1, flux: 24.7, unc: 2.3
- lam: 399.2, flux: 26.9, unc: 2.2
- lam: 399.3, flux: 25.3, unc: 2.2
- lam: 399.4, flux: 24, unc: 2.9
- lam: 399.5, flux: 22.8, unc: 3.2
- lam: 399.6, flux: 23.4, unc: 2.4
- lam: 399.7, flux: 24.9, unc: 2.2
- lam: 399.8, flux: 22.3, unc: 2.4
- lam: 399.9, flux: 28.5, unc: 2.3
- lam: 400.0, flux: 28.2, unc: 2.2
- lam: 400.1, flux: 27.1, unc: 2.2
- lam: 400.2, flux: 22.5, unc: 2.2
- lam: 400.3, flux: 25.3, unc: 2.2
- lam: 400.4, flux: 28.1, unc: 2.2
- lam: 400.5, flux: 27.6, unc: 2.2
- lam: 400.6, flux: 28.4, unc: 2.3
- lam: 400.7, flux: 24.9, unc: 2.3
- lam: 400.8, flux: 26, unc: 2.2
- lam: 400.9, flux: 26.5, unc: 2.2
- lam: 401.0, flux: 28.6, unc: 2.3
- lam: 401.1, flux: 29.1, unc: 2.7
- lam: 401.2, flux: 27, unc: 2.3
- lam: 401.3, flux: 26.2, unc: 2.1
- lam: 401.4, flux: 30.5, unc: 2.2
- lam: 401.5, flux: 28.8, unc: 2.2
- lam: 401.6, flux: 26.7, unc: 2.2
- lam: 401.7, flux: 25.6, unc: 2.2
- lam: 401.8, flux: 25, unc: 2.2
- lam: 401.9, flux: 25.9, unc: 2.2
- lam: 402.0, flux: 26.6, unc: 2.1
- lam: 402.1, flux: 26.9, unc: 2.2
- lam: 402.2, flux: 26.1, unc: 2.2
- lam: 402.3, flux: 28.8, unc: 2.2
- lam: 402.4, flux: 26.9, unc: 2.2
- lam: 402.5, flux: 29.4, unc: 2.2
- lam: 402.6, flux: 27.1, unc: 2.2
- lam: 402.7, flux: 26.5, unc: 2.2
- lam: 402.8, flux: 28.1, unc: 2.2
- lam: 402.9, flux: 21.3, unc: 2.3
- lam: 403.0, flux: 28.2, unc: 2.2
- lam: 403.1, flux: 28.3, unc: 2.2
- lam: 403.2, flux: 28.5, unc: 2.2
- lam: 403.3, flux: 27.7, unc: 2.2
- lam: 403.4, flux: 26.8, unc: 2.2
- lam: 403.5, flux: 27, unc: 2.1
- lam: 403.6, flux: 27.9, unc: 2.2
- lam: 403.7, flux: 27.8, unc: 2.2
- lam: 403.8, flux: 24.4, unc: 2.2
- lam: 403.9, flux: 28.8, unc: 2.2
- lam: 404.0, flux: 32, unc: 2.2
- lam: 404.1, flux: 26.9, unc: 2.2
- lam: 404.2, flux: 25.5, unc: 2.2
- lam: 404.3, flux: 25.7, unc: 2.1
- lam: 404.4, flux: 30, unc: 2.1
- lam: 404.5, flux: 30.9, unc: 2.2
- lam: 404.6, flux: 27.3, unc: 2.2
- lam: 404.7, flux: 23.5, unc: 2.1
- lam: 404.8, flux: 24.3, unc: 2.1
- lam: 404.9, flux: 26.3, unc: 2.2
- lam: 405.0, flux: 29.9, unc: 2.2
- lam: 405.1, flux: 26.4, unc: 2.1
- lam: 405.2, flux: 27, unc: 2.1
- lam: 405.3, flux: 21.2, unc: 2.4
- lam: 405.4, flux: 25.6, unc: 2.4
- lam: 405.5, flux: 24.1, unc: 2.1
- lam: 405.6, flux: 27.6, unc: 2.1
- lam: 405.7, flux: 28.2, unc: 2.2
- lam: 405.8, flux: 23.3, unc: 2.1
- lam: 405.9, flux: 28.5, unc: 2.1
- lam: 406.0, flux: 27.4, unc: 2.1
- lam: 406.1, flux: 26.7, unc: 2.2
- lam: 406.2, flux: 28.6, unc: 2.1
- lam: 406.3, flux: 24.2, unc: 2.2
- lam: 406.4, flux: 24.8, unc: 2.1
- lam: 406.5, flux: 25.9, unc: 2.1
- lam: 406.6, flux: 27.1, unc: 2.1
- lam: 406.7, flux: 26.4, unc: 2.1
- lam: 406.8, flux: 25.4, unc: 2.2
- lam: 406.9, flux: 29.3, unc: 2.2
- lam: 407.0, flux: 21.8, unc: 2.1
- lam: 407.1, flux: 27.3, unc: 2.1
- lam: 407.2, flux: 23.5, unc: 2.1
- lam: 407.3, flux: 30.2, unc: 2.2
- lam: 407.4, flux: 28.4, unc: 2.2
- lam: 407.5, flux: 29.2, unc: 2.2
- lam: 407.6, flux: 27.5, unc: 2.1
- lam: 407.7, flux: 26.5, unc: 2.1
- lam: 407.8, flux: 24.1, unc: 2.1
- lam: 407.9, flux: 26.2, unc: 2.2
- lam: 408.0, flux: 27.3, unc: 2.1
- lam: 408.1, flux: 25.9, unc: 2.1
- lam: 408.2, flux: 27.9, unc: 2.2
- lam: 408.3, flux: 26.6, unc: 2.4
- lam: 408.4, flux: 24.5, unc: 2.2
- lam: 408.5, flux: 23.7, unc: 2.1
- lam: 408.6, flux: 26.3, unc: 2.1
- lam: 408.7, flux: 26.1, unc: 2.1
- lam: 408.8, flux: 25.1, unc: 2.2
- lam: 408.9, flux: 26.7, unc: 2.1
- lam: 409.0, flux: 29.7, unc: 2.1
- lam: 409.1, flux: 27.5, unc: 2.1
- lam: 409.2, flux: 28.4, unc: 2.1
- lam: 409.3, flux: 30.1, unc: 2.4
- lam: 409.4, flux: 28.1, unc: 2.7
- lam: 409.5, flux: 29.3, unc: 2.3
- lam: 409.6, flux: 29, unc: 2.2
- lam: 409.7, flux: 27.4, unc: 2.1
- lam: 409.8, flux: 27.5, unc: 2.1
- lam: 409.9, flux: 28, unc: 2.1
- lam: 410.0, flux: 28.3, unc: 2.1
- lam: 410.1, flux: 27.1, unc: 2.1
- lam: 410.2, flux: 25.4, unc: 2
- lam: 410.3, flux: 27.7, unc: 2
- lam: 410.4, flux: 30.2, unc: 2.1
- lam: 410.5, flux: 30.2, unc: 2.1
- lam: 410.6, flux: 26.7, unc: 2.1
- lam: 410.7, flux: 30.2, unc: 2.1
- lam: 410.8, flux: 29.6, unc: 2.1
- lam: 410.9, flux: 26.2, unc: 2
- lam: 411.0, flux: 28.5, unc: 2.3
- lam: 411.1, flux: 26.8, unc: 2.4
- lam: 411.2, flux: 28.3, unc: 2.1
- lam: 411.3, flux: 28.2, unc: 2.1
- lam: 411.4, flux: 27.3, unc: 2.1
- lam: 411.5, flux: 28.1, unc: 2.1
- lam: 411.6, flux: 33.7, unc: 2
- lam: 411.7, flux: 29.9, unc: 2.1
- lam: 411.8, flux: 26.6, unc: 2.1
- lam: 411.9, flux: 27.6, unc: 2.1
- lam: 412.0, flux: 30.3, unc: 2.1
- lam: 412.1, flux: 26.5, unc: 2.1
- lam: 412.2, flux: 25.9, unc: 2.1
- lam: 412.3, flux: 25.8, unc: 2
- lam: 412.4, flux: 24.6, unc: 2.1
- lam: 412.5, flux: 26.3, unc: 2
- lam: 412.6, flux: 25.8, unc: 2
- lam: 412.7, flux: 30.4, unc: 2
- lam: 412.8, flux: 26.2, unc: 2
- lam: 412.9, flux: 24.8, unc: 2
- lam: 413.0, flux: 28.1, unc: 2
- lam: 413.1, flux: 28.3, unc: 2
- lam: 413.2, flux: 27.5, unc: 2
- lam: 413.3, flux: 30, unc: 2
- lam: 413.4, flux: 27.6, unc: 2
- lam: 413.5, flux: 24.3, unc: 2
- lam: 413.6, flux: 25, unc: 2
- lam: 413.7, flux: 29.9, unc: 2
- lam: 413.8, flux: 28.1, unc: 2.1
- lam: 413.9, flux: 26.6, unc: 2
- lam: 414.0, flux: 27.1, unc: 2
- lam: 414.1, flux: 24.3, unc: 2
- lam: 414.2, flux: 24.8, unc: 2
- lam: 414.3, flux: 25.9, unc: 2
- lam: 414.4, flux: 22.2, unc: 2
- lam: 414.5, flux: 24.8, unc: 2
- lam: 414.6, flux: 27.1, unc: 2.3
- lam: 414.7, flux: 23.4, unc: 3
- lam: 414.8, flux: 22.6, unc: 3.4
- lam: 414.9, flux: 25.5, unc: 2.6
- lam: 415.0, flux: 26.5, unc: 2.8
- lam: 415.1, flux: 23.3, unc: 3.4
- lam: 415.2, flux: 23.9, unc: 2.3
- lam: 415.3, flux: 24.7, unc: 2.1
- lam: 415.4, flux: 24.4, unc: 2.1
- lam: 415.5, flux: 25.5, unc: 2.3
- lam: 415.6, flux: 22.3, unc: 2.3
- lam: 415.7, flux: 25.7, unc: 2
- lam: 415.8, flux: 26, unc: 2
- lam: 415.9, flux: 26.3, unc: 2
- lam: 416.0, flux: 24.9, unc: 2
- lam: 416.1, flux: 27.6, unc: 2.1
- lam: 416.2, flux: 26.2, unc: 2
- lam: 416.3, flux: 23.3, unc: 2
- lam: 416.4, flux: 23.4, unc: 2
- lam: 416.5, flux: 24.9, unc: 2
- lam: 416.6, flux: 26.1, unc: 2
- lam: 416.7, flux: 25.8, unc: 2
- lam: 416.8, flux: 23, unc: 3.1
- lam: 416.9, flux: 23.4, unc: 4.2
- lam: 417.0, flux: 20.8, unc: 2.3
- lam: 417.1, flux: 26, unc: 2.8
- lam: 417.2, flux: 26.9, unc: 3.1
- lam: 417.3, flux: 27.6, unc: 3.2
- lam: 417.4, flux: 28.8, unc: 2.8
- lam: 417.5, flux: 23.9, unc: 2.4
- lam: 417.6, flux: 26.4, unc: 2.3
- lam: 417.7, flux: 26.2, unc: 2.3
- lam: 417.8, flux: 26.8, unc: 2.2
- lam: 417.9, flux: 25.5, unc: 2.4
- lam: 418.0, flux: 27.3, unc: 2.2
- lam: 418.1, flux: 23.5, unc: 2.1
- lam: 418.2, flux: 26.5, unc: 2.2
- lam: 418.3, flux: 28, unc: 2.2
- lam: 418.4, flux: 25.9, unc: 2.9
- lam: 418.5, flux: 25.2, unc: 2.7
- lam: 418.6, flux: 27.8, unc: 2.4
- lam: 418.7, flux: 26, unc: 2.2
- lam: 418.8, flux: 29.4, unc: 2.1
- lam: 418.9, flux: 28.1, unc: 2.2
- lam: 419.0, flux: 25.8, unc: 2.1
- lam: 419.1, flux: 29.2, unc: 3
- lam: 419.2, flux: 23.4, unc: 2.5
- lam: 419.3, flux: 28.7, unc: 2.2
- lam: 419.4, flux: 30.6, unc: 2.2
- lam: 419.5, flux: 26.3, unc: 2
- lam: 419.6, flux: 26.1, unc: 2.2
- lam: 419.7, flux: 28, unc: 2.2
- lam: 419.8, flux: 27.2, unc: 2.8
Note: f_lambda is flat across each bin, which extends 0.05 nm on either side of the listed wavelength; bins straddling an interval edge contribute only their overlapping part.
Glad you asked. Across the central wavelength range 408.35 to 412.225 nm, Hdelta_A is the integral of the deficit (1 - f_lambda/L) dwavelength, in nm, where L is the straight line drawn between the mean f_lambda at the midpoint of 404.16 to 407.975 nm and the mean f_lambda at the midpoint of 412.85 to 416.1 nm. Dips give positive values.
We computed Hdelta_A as -0.27 nm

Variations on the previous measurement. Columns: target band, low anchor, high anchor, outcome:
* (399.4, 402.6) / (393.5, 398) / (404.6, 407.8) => 0.04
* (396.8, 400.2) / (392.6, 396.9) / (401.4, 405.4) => 0.10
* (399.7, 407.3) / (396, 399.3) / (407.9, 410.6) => 0.19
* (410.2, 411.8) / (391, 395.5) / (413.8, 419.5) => -0.14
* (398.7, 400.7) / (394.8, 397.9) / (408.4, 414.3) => 0.13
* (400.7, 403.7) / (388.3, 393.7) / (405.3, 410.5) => 0.02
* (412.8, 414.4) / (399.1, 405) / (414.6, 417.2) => -0.10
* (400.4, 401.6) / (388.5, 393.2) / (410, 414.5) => 0.01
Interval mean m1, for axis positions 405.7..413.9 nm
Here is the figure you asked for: 27.3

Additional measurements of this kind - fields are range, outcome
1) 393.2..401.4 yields 27.2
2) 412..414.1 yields 27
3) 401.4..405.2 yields 27.2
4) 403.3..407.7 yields 26.8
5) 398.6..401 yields 26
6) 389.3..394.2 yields 27.8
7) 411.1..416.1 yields 26.4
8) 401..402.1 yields 27.2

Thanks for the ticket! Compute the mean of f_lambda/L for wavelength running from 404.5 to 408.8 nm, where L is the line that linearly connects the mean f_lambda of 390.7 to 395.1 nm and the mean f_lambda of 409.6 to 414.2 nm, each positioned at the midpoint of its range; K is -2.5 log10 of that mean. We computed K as 0.06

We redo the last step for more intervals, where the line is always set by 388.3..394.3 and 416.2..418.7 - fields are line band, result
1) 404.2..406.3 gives 0.007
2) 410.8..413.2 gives -0.062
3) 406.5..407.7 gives -0.013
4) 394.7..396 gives -0.045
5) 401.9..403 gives 0.007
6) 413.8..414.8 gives 0.030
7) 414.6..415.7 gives 0.059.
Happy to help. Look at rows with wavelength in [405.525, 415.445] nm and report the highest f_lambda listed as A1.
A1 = 33.7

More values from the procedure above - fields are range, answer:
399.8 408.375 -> 32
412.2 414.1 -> 30.4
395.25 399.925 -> 33.4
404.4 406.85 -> 30.9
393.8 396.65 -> 32.9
